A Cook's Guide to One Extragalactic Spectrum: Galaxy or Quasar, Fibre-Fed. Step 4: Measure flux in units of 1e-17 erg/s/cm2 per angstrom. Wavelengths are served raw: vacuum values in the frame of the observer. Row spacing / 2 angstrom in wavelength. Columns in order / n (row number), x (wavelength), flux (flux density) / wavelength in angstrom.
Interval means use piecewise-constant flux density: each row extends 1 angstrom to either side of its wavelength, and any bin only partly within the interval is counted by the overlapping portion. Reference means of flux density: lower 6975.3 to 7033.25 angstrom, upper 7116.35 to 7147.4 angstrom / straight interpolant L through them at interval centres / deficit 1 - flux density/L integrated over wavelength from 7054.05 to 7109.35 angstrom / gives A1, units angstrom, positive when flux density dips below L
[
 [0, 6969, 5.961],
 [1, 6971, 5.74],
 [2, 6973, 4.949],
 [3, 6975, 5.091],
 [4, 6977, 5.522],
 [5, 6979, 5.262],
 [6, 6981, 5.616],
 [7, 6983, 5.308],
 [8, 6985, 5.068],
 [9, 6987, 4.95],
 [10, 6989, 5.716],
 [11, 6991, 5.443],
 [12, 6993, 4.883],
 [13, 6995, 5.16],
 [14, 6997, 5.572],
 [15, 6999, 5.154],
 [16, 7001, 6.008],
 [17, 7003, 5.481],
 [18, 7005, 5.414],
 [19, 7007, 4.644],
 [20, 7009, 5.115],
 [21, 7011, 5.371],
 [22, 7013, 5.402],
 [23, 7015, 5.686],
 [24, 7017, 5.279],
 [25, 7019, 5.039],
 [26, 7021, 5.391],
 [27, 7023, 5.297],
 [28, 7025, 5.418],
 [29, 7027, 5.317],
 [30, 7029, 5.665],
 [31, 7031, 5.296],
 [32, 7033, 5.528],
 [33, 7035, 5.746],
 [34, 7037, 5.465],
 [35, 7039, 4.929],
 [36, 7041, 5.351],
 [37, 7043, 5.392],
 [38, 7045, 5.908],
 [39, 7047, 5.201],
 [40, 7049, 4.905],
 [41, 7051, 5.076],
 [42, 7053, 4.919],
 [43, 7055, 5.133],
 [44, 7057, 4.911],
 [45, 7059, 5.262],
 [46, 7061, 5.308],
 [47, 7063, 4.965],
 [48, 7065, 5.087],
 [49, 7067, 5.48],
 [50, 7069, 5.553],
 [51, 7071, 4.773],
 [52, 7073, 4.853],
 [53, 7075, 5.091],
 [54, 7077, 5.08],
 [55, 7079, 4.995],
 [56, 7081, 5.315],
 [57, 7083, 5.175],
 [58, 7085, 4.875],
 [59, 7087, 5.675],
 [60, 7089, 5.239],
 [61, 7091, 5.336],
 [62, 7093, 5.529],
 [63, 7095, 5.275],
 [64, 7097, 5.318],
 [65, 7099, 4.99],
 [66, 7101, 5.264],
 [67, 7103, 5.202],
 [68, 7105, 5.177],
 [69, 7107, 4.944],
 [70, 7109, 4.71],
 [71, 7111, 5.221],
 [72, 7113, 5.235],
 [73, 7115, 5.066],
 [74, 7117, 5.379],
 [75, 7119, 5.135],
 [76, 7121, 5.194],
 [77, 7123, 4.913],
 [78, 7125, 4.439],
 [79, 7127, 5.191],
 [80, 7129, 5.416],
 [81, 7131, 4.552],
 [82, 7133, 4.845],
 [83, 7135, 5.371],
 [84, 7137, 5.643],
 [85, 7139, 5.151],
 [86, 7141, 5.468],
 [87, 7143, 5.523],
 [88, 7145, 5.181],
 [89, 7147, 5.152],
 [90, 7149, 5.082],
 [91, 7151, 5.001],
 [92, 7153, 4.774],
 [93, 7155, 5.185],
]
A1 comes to 0.7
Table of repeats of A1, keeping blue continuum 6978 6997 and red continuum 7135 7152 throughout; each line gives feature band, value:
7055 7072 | 0.4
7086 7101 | -0.1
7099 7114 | 0.5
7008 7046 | -0.8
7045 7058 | 0.5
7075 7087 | 0.3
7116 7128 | 0.5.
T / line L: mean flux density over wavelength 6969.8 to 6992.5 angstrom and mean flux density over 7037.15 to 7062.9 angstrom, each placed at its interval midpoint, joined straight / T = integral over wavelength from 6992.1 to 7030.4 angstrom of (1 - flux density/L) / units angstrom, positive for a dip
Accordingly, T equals -0.5 angstrom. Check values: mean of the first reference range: 5.33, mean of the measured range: 5.33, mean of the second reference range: 5.19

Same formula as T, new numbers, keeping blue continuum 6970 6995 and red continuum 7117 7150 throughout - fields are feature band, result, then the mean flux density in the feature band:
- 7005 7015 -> 0.1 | 5.22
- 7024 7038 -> -0.7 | 5.49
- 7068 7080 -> 0.3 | 5.06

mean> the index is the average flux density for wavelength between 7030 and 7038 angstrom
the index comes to 5.51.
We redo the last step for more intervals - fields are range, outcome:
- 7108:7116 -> 5.06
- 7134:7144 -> 5.43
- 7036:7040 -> 5.2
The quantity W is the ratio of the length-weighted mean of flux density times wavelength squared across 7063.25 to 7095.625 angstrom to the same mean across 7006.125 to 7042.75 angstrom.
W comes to 0.99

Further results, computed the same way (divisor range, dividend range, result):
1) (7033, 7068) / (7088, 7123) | 1.00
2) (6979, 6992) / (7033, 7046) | 1.04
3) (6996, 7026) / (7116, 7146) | 1.00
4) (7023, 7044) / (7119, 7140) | 0.96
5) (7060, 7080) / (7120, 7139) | 1.01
